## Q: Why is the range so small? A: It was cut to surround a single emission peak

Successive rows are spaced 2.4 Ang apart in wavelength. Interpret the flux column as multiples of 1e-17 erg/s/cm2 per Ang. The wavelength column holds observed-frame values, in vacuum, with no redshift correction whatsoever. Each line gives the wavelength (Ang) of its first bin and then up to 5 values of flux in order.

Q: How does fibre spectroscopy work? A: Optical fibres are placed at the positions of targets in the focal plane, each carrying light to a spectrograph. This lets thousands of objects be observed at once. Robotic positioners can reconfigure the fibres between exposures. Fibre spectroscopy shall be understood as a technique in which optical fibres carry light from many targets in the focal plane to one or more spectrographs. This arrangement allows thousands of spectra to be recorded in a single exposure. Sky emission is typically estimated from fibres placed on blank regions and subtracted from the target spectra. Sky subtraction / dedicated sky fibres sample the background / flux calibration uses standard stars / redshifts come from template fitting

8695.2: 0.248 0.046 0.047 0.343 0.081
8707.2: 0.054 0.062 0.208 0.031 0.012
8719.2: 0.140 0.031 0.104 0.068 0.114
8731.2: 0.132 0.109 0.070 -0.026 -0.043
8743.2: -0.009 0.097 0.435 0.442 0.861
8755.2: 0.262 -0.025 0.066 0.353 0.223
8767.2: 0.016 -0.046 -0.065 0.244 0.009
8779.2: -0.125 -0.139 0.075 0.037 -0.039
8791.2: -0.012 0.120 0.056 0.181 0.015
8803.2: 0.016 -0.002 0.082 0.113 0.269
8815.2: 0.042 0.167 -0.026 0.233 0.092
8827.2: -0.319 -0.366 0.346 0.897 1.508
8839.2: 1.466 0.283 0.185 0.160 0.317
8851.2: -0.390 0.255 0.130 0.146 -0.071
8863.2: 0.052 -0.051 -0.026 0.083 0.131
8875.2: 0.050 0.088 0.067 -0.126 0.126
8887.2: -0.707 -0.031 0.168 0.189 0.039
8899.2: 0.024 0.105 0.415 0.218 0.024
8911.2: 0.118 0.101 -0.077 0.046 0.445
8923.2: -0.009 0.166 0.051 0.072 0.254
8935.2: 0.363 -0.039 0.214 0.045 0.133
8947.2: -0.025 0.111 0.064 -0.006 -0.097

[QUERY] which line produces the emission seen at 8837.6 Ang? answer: [O III]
